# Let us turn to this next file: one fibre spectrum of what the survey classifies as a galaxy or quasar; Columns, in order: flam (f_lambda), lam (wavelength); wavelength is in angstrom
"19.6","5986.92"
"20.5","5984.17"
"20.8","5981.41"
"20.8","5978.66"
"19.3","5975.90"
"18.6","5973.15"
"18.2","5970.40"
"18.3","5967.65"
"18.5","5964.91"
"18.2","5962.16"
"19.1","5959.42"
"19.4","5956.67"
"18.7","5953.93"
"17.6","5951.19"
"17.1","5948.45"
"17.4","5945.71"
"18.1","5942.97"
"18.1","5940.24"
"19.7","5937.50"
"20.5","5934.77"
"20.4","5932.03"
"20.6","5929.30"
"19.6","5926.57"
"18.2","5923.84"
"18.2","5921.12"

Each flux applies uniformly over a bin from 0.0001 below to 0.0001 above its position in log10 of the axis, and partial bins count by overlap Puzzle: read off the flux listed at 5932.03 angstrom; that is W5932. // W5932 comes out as 20.4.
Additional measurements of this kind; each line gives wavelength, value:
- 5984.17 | 20.5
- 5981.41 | 20.8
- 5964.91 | 18.5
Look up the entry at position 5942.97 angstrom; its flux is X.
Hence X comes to 18.1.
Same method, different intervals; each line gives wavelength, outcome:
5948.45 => 17.1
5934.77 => 20.5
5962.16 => 18.2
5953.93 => 18.7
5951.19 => 17.6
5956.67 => 19.4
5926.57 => 19.6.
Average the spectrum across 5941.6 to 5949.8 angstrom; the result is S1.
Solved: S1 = 17.5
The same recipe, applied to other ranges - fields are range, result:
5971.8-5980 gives 19.6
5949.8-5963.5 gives 18.6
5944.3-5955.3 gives 17.7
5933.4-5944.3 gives 19.1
